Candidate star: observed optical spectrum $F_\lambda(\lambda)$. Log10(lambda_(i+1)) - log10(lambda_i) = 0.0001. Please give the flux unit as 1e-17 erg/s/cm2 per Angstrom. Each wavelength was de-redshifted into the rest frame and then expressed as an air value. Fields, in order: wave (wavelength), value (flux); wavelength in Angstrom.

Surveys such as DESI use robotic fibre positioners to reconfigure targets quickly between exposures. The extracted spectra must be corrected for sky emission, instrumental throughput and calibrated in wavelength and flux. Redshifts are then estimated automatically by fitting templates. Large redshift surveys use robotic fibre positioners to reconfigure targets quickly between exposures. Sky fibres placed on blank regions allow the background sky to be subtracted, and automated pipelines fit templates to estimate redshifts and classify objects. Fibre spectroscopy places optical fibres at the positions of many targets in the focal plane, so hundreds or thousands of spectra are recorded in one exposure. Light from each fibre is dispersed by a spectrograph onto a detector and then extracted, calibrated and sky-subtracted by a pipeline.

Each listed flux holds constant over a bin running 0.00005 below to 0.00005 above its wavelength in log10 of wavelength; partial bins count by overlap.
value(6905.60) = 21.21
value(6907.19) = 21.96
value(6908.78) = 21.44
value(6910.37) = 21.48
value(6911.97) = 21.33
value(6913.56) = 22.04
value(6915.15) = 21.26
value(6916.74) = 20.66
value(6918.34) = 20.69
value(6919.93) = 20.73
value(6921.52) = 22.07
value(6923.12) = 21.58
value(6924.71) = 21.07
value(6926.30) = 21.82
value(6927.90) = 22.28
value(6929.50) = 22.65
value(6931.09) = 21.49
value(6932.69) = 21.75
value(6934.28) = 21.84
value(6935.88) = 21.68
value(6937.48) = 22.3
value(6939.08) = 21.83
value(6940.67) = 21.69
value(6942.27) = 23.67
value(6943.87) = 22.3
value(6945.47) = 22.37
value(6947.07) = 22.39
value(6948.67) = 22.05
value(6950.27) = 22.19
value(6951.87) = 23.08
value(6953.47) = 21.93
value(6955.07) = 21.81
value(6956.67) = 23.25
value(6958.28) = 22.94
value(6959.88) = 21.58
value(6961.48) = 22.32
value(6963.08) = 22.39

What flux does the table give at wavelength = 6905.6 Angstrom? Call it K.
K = 21.21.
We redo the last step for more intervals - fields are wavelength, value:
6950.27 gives 22.19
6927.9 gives 22.28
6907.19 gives 21.96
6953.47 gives 21.93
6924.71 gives 21.07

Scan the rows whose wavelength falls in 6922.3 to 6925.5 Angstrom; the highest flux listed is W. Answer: 21.58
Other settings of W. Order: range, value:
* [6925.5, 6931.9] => 22.65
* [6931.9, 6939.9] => 22.3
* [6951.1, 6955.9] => 23.08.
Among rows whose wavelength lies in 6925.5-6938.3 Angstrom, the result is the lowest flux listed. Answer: 21.49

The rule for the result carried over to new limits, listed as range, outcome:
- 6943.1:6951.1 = 22.05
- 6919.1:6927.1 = 20.73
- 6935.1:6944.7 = 21.68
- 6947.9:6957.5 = 21.81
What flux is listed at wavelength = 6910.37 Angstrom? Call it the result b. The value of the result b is 21.48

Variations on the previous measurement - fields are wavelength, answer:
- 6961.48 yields 22.32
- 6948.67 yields 22.05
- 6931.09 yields 21.49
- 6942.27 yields 23.67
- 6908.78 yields 21.44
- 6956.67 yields 23.25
